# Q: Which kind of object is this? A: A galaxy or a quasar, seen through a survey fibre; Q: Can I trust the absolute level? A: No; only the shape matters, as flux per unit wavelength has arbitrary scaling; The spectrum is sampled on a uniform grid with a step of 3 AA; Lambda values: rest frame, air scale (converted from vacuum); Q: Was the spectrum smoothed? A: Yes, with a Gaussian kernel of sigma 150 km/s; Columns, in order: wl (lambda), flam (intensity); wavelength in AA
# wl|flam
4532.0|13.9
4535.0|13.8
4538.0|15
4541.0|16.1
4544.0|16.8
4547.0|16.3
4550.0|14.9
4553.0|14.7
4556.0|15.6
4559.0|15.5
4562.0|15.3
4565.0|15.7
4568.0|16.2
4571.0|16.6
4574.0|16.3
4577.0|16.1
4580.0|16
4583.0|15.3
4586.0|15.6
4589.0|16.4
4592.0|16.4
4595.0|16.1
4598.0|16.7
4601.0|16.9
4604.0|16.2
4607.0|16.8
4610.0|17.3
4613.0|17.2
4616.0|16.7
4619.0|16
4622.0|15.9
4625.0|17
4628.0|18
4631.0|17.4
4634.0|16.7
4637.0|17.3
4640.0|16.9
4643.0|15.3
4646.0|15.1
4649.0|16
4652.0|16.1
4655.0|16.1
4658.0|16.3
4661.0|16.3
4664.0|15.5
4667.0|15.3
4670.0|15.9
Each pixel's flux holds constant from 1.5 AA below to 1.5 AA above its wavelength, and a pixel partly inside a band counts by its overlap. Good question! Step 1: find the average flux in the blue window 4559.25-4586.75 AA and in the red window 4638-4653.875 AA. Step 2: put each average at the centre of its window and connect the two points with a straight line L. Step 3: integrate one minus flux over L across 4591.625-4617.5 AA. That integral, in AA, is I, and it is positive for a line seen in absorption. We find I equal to -1.3 AA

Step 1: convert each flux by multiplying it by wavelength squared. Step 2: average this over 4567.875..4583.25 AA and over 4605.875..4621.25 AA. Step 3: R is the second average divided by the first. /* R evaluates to 1.1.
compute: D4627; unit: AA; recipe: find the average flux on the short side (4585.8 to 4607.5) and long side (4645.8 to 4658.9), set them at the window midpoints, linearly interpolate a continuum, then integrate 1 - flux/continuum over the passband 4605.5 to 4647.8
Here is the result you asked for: -1.3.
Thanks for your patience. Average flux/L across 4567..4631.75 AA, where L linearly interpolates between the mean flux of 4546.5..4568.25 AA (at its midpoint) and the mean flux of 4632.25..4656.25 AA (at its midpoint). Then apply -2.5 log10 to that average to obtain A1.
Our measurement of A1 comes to -0.05 mag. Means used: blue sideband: 15.5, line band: 16.5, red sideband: 16.2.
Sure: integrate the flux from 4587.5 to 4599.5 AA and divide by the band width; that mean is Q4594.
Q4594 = 16.4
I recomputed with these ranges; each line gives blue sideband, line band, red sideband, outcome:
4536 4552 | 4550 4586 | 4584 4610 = 0.7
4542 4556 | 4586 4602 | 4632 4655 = -0.5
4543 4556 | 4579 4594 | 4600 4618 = 0.4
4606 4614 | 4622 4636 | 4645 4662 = -0.4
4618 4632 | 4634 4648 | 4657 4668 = 0.2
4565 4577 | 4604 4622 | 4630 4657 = -0.4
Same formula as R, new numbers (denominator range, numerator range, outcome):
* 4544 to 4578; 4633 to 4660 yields 1.06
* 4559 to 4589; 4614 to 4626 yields 1.05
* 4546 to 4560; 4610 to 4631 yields 1.13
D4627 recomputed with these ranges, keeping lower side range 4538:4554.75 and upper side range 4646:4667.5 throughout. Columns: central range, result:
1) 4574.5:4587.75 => 0.0 AA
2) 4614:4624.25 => -0.3 AA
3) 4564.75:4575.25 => -0.3 AA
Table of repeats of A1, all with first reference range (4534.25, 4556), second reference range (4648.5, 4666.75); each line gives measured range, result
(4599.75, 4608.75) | -0.06 mag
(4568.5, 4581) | -0.05 mag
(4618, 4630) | -0.06 mag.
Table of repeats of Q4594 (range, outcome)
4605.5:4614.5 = 17.1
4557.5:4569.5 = 15.7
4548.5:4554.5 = 14.8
